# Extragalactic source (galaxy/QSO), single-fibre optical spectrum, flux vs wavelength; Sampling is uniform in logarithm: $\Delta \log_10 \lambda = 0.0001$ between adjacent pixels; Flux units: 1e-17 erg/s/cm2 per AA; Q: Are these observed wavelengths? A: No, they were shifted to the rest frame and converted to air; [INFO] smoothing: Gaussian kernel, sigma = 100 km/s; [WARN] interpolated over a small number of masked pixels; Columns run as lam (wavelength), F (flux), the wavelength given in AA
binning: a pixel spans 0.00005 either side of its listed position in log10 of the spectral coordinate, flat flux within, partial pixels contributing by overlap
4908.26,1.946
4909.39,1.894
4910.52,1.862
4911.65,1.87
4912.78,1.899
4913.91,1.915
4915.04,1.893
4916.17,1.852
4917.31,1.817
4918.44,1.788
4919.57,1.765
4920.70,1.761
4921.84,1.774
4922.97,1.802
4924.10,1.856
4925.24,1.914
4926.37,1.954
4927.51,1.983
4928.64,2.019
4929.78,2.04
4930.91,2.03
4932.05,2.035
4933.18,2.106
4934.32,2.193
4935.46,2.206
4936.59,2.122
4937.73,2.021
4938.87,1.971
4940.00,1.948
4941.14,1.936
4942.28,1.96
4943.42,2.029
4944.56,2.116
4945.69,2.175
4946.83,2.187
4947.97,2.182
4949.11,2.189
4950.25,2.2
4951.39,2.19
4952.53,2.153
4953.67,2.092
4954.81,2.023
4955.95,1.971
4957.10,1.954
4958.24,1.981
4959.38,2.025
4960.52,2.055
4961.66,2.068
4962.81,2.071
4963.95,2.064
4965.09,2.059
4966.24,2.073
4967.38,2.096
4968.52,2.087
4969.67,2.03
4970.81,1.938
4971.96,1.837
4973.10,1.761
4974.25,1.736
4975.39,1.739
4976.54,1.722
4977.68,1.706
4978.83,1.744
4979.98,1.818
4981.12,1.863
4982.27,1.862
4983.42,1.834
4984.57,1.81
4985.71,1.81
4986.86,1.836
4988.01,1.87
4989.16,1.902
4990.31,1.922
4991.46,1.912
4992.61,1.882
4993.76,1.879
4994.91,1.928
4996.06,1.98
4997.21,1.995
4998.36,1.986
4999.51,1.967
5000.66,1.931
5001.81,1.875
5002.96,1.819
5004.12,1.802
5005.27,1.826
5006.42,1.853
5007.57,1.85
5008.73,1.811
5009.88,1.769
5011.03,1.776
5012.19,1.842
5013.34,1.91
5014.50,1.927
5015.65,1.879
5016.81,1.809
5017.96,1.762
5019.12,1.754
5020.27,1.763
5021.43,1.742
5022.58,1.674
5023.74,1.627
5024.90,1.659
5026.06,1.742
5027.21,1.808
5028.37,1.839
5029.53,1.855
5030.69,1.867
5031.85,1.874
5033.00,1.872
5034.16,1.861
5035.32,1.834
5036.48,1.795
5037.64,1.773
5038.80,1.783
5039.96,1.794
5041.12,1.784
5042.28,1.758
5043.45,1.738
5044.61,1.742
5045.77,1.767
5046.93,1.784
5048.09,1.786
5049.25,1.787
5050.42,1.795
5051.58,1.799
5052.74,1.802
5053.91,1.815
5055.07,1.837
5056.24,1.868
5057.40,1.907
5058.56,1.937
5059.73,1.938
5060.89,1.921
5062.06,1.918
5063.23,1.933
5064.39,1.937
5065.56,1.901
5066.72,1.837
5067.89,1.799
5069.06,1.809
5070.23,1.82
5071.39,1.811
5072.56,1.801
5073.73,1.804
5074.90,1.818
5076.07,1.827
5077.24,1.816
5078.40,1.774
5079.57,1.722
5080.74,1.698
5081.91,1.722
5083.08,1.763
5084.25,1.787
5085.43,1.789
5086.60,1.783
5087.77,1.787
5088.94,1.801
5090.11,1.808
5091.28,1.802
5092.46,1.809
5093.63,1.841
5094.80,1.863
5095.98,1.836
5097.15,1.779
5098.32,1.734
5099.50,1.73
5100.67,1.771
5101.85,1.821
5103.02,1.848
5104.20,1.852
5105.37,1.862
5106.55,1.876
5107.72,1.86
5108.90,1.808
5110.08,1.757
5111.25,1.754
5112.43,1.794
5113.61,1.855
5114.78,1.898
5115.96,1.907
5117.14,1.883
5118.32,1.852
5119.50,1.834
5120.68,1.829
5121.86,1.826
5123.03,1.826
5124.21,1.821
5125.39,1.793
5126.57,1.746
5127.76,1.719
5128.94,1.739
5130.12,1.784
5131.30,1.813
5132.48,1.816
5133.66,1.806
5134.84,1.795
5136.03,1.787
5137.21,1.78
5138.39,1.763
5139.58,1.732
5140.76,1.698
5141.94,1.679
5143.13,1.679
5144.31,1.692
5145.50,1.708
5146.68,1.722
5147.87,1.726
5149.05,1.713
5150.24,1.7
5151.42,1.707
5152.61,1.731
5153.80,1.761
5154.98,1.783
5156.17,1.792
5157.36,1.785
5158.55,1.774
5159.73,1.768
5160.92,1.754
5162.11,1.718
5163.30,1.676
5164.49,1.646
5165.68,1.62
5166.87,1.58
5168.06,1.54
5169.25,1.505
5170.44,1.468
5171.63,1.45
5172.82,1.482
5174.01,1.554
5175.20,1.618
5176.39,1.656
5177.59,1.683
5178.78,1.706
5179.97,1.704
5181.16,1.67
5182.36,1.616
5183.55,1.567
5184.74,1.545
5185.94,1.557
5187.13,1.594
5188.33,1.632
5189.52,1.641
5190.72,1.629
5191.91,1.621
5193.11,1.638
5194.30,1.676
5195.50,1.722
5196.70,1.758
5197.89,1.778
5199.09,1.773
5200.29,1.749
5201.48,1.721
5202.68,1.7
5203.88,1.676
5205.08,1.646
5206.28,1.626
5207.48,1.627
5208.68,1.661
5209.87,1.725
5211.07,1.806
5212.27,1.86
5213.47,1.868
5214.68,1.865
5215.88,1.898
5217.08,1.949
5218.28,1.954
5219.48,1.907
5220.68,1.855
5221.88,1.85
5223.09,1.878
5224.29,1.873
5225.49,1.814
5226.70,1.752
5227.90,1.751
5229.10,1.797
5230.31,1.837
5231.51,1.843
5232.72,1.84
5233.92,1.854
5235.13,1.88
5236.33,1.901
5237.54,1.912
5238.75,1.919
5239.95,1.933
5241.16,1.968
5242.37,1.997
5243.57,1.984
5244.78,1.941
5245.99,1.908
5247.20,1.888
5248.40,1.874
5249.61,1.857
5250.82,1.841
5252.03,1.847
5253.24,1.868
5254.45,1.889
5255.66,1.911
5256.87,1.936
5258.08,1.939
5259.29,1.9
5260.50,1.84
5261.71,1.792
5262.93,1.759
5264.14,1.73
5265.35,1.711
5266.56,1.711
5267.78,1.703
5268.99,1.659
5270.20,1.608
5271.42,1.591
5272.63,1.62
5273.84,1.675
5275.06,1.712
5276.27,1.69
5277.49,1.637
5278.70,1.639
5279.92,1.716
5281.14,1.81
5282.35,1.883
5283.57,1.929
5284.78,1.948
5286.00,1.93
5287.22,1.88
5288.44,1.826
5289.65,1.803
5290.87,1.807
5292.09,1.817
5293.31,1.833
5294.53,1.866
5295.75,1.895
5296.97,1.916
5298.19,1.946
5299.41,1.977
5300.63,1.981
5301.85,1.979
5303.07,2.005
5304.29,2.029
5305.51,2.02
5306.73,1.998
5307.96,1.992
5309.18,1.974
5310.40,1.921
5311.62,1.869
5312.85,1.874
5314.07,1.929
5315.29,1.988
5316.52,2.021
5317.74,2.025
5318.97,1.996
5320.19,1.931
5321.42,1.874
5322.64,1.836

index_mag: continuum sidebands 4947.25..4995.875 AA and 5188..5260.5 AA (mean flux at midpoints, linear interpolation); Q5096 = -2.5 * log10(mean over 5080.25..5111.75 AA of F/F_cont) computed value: 0.05 mag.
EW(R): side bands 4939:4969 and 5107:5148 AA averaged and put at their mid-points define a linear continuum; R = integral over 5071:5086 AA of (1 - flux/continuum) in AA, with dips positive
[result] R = 0.7 AA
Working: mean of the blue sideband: 2.07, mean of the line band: 1.78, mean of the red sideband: 1.79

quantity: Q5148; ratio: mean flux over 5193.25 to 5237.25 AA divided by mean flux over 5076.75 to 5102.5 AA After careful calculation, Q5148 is 1.0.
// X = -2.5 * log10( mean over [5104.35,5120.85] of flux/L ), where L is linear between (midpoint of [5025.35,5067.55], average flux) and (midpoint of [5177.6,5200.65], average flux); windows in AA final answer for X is -0.053 mag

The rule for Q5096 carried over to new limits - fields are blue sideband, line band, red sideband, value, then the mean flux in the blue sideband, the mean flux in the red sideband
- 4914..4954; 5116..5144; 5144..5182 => -0.042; 2.01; 1.67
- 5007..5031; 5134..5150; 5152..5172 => -0.027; 1.79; 1.67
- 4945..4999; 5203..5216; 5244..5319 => 0.082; 1.96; 1.86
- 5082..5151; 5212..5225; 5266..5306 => -0.047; 1.79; 1.82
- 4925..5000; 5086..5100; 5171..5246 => 0.038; 1.98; 1.76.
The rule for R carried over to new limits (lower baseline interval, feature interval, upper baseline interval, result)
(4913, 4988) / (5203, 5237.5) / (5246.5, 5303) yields 0.53 AA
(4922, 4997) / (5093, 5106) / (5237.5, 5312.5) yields 0.73 AA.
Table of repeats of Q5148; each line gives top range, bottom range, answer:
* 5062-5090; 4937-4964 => 0.88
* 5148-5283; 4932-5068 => 0.92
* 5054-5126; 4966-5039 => 0.99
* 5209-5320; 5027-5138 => 1.02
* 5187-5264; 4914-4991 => 0.93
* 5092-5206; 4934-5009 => 0.88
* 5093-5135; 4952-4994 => 0.94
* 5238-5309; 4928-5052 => 0.97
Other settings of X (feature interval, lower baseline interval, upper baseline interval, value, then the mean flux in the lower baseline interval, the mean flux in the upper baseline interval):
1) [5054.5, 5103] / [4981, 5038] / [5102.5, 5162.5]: -0.01 mag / 1.84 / 1.78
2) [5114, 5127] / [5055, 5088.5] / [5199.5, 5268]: -0.01 mag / 1.83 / 1.83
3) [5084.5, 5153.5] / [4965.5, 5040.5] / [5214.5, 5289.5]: 0.03 mag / 1.84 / 1.83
